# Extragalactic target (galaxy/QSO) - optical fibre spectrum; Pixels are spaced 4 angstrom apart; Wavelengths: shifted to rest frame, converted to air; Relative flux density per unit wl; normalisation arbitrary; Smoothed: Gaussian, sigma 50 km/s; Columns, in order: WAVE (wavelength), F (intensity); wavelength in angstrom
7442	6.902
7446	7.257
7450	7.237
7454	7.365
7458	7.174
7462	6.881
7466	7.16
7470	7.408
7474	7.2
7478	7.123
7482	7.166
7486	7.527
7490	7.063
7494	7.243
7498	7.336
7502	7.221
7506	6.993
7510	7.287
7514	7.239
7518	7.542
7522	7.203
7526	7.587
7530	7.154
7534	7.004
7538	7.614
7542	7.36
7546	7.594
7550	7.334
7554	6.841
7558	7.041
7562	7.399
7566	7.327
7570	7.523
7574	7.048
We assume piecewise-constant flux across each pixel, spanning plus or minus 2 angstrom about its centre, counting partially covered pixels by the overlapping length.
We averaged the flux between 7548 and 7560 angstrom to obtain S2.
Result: 7.07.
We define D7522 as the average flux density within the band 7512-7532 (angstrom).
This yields 7.34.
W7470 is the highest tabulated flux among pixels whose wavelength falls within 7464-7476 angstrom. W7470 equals 7.408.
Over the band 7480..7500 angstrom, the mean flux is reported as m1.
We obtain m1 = 7.27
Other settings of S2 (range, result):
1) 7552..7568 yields 7.15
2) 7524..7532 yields 7.37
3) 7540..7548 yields 7.48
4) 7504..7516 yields 7.17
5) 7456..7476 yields 7.16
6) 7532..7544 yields 7.33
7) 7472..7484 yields 7.16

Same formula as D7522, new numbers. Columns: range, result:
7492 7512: 7.22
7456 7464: 7.03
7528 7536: 7.08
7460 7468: 7.02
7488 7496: 7.15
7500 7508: 7.11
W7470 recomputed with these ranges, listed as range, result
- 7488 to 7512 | 7.336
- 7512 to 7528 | 7.587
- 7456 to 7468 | 7.174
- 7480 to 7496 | 7.527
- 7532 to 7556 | 7.614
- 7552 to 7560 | 7.041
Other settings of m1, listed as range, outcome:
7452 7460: 7.27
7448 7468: 7.16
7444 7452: 7.25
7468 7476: 7.3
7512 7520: 7.39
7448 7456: 7.3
